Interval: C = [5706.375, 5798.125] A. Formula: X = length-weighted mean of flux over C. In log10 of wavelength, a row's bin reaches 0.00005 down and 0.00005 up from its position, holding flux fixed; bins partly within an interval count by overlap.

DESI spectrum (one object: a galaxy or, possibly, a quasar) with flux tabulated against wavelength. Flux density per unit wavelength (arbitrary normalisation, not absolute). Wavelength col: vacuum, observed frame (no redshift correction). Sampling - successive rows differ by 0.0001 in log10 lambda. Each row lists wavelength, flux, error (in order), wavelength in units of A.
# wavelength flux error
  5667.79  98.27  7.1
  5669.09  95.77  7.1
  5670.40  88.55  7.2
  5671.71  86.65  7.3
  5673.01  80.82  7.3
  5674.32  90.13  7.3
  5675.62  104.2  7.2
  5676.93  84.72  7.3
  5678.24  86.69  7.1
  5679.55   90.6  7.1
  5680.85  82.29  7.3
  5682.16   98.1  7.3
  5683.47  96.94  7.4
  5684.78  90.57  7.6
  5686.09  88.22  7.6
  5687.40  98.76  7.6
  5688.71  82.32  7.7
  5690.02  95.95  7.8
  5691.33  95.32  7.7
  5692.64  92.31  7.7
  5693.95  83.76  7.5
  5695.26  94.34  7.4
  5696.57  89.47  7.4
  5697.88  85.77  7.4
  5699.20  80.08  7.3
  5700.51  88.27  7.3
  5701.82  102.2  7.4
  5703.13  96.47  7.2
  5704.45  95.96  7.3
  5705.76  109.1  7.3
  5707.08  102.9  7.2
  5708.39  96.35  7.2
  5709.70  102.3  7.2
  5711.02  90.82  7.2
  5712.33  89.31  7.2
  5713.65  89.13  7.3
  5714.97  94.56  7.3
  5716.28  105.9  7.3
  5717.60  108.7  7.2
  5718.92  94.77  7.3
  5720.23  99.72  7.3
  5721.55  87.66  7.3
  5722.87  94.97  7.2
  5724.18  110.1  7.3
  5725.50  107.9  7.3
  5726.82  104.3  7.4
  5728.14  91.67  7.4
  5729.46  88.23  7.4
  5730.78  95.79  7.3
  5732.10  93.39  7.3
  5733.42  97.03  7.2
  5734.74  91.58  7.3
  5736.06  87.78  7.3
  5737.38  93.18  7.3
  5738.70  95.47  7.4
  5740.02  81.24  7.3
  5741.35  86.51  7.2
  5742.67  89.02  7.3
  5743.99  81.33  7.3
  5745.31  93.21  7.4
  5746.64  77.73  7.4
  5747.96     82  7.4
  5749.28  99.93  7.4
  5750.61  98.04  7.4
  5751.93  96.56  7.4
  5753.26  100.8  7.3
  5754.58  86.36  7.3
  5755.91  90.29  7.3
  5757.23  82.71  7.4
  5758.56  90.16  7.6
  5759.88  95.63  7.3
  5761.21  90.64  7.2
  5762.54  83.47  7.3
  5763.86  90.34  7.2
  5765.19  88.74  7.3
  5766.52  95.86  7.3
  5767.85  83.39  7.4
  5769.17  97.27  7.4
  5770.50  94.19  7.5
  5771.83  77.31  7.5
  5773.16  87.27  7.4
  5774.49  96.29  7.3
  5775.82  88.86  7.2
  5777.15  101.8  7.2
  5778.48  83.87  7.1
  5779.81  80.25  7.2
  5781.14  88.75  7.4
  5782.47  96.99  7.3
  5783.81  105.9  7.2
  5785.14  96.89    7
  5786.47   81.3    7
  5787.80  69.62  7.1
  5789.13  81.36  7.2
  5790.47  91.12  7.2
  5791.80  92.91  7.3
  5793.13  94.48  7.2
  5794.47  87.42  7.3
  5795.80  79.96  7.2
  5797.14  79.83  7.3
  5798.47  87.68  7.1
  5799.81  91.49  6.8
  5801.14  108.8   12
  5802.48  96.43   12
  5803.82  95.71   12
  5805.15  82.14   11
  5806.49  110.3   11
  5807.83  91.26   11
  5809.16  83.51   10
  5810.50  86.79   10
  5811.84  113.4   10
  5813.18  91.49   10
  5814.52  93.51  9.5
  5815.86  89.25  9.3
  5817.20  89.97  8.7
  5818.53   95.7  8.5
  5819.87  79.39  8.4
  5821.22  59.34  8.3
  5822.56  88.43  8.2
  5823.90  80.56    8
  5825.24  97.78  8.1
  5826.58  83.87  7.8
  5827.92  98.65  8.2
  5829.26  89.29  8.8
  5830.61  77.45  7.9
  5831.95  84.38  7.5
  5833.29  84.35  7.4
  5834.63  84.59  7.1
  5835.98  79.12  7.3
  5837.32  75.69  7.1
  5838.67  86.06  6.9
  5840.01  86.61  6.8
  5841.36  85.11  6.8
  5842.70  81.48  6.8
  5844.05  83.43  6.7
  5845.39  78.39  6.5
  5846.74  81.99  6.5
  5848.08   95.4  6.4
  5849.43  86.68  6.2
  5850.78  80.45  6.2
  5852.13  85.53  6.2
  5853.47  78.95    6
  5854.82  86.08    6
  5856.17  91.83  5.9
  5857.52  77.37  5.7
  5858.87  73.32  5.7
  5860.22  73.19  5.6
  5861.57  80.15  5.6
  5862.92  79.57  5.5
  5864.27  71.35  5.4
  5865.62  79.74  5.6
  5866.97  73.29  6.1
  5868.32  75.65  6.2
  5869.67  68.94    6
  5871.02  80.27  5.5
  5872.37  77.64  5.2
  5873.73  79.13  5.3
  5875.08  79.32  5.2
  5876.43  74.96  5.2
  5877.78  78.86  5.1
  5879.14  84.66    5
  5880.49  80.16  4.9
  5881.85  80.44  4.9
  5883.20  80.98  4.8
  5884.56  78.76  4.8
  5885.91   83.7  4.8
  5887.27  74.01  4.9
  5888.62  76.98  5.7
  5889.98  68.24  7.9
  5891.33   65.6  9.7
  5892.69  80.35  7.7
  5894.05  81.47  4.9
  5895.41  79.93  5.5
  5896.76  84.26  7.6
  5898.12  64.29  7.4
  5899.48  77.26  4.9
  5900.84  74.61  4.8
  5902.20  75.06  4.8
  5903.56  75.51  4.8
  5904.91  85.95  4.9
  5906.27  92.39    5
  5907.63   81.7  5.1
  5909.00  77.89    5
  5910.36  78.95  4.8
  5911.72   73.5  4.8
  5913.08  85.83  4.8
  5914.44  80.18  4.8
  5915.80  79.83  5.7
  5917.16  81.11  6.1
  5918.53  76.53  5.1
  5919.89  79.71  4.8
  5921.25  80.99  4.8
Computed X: 91.7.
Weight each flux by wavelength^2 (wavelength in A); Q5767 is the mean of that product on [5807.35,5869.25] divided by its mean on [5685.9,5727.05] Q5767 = 0.9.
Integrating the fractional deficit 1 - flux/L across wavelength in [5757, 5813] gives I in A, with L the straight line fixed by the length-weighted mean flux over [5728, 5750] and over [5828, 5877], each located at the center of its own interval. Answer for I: -2.9 A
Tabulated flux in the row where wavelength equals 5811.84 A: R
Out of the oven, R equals 113.4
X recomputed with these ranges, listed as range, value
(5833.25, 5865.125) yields 81.9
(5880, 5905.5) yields 77.2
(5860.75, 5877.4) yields 76.7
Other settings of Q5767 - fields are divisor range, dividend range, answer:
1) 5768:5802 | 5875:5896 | 0.90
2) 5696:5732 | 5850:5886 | 0.86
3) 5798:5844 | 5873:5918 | 0.91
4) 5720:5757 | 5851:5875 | 0.88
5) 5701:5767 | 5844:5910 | 0.88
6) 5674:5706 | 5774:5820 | 1.03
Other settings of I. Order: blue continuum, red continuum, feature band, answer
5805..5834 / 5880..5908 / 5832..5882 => 1.71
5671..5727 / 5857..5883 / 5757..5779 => -0.69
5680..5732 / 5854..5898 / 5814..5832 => -0.65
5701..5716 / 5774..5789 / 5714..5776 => 0.68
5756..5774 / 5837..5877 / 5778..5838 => -2.45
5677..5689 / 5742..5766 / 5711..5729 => -1.56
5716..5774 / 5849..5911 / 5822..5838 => -0.31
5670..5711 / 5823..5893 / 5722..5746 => -1.10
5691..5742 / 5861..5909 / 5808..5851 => -1.39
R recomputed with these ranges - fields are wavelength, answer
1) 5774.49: 96.29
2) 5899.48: 77.26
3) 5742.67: 89.02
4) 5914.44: 80.18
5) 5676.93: 84.72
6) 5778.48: 83.87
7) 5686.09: 88.22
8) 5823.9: 80.56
